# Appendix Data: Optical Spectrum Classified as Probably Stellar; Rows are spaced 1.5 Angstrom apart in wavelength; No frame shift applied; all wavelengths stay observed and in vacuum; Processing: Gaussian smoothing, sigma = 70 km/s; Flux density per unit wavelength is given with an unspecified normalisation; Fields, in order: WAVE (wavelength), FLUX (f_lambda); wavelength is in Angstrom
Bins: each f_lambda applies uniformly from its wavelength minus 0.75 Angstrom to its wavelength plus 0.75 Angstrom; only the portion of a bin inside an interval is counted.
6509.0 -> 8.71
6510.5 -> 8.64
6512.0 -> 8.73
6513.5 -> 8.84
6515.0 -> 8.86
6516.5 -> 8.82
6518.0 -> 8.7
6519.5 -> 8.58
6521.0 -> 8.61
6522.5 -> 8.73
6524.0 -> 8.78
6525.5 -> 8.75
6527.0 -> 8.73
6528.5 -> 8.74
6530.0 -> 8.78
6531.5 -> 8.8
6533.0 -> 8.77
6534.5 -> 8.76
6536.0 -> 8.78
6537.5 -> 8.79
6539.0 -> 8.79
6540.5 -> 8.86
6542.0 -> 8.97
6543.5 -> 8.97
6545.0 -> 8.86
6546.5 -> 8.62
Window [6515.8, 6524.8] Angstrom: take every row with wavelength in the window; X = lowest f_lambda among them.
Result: 8.58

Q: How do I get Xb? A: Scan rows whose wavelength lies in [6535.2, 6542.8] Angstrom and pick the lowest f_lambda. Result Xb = 8.78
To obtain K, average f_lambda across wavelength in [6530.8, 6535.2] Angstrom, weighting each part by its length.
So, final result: 8.78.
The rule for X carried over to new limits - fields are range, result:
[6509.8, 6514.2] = 8.64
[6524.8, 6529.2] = 8.73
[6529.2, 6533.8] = 8.77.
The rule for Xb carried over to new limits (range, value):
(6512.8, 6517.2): 8.82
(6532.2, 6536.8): 8.76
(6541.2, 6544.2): 8.97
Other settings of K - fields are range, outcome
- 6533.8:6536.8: 8.77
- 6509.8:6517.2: 8.78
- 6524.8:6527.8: 8.74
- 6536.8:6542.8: 8.85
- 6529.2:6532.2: 8.79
